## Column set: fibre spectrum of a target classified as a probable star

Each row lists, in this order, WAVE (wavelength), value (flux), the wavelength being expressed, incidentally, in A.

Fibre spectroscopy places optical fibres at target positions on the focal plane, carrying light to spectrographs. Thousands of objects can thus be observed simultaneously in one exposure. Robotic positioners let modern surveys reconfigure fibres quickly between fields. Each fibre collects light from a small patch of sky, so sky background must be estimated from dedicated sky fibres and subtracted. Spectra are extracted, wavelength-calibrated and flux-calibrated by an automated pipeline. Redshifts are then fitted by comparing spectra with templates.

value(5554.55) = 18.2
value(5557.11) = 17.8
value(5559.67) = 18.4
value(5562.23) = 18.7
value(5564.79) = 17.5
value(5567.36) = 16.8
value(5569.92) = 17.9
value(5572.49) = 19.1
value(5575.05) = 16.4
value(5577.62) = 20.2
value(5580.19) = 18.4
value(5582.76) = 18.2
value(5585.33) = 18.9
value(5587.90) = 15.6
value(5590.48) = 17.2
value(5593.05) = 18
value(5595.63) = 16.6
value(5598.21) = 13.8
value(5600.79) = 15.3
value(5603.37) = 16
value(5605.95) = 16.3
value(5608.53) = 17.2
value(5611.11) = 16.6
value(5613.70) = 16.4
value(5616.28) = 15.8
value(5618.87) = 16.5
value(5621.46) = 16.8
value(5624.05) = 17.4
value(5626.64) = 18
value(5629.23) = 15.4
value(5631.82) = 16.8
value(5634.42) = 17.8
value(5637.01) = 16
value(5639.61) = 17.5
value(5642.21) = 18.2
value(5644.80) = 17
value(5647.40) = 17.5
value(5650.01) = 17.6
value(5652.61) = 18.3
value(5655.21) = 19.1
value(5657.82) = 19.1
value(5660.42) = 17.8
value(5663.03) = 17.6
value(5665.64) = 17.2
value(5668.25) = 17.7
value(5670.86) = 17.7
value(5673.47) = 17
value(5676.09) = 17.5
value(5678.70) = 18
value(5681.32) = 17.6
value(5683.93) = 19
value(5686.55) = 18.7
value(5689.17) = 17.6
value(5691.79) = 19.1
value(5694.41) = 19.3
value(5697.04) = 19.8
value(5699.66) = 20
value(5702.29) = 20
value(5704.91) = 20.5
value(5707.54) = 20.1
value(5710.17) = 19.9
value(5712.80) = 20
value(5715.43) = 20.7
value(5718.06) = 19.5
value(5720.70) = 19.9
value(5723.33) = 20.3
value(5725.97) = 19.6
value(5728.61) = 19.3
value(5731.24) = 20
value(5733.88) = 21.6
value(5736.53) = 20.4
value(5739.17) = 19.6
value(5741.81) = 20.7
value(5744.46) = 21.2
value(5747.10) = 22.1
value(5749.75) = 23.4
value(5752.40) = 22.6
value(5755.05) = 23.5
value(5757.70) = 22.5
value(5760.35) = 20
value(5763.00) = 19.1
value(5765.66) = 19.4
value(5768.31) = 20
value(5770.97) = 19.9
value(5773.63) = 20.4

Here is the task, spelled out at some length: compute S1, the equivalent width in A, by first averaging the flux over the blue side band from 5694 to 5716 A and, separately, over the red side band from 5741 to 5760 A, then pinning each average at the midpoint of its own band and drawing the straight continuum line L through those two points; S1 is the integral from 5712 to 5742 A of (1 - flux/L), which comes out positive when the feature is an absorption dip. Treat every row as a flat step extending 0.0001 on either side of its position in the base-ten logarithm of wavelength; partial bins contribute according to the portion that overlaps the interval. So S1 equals 1.4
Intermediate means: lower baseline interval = 20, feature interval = 20.1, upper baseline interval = 22.2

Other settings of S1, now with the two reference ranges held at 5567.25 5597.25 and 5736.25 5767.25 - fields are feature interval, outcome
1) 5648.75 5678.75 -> 2.4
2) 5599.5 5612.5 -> 1.4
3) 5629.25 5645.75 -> 1.6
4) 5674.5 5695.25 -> 1.6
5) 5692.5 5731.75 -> 1.0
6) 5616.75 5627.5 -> 0.9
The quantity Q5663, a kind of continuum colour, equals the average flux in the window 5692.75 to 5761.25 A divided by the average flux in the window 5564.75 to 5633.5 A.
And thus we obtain 1.21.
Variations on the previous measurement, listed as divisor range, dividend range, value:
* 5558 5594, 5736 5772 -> 1.17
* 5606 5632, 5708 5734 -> 1.20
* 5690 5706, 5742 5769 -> 1.08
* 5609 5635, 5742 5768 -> 1.28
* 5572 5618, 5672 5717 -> 1.13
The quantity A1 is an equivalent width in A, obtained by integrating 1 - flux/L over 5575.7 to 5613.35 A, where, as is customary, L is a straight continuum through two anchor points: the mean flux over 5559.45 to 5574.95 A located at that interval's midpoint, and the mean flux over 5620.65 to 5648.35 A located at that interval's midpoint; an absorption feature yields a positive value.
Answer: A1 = 1.3 A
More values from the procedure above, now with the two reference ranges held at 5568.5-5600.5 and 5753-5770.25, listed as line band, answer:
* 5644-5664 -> 0.78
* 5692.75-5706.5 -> -0.19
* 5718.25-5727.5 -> 0.09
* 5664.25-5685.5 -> 1.59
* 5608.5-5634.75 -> 2.05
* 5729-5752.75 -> -0.87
